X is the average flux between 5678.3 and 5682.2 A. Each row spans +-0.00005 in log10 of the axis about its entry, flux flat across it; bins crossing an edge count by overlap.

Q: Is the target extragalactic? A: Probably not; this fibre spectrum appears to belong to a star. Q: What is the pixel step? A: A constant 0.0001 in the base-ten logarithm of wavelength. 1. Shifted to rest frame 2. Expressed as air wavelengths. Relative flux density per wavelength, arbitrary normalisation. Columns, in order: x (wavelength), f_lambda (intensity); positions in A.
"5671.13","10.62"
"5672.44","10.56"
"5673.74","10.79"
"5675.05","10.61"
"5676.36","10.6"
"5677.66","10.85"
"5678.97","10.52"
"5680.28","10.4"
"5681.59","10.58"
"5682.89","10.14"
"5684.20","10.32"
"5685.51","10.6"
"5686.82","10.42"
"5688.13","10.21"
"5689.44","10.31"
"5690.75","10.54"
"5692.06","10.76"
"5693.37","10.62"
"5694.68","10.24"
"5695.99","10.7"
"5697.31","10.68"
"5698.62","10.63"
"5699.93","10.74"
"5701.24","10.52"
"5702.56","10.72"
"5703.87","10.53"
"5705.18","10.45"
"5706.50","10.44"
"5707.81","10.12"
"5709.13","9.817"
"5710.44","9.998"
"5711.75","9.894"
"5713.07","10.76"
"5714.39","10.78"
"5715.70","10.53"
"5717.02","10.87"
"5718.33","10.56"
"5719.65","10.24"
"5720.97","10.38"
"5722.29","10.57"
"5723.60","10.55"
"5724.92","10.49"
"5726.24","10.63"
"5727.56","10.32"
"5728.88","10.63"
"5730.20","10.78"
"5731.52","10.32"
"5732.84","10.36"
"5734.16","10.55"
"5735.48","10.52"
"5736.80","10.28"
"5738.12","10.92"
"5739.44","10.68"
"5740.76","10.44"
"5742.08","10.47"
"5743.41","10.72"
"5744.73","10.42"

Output 10.5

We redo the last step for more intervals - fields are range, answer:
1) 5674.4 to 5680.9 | 10.6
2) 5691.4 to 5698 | 10.6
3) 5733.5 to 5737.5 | 10.5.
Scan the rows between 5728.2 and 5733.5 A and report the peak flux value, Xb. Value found 10.78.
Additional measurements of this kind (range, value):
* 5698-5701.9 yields 10.74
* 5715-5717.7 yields 10.87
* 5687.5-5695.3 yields 10.76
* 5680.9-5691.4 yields 10.6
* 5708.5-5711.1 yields 9.998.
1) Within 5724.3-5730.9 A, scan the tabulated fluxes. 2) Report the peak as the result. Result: 10.78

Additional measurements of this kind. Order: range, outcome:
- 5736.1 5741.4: 10.92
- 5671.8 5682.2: 10.85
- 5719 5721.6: 10.38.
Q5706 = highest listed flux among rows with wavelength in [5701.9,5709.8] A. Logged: 10.72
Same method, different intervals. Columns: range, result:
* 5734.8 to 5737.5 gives 10.52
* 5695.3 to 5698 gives 10.7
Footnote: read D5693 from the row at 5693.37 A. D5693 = 10.62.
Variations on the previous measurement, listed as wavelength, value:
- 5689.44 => 10.31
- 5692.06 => 10.76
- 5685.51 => 10.6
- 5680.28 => 10.4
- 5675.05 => 10.61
